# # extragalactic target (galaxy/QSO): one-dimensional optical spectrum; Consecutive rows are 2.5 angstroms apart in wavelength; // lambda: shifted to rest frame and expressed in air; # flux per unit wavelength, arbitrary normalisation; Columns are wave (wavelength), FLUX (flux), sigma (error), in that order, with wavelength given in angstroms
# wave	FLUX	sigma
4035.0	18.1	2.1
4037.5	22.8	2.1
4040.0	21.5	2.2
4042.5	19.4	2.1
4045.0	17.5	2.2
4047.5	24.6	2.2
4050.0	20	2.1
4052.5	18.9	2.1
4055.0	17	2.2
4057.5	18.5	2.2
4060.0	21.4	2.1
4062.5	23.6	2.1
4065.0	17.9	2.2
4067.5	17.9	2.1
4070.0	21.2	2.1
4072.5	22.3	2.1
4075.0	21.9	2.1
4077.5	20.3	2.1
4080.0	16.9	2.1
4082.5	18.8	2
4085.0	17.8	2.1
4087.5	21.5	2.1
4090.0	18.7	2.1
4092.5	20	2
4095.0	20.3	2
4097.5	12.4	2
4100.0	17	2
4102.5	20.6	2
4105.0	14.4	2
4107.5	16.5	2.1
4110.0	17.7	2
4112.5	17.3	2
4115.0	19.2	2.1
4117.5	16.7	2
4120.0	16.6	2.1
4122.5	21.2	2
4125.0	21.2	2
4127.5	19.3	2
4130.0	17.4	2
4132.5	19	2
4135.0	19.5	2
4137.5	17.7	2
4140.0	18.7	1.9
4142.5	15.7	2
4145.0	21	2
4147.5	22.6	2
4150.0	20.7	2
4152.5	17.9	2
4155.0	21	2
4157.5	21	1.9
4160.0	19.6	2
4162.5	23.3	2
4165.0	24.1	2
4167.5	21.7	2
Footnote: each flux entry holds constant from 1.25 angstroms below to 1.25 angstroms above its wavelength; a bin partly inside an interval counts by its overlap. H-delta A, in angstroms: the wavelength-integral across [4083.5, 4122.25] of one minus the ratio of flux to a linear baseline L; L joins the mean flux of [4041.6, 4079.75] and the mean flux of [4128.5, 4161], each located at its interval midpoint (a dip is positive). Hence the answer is 3.6 angstroms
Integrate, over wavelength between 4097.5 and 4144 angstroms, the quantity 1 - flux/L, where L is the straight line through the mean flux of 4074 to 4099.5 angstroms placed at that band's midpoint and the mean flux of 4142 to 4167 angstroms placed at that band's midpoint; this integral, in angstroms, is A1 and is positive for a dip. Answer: 4.4 angstroms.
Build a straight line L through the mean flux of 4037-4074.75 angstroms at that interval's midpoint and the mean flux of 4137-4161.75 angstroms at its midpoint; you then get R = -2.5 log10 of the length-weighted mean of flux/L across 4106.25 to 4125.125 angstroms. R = 0.10 mag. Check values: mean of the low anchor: 20.3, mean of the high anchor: 19.7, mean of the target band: 18.1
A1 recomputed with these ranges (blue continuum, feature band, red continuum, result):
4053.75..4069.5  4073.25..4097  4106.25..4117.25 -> -1.0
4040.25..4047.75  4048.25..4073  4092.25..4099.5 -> -1.0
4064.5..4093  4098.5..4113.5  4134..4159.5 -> 1.9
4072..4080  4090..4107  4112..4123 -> 1.6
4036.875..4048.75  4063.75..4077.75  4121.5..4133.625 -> 0.2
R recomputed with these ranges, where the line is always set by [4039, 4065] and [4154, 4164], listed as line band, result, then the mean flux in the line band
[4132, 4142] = 0.14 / 18.5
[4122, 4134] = 0.08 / 19.5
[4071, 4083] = 0.01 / 20.1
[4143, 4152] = 0.03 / 20.7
